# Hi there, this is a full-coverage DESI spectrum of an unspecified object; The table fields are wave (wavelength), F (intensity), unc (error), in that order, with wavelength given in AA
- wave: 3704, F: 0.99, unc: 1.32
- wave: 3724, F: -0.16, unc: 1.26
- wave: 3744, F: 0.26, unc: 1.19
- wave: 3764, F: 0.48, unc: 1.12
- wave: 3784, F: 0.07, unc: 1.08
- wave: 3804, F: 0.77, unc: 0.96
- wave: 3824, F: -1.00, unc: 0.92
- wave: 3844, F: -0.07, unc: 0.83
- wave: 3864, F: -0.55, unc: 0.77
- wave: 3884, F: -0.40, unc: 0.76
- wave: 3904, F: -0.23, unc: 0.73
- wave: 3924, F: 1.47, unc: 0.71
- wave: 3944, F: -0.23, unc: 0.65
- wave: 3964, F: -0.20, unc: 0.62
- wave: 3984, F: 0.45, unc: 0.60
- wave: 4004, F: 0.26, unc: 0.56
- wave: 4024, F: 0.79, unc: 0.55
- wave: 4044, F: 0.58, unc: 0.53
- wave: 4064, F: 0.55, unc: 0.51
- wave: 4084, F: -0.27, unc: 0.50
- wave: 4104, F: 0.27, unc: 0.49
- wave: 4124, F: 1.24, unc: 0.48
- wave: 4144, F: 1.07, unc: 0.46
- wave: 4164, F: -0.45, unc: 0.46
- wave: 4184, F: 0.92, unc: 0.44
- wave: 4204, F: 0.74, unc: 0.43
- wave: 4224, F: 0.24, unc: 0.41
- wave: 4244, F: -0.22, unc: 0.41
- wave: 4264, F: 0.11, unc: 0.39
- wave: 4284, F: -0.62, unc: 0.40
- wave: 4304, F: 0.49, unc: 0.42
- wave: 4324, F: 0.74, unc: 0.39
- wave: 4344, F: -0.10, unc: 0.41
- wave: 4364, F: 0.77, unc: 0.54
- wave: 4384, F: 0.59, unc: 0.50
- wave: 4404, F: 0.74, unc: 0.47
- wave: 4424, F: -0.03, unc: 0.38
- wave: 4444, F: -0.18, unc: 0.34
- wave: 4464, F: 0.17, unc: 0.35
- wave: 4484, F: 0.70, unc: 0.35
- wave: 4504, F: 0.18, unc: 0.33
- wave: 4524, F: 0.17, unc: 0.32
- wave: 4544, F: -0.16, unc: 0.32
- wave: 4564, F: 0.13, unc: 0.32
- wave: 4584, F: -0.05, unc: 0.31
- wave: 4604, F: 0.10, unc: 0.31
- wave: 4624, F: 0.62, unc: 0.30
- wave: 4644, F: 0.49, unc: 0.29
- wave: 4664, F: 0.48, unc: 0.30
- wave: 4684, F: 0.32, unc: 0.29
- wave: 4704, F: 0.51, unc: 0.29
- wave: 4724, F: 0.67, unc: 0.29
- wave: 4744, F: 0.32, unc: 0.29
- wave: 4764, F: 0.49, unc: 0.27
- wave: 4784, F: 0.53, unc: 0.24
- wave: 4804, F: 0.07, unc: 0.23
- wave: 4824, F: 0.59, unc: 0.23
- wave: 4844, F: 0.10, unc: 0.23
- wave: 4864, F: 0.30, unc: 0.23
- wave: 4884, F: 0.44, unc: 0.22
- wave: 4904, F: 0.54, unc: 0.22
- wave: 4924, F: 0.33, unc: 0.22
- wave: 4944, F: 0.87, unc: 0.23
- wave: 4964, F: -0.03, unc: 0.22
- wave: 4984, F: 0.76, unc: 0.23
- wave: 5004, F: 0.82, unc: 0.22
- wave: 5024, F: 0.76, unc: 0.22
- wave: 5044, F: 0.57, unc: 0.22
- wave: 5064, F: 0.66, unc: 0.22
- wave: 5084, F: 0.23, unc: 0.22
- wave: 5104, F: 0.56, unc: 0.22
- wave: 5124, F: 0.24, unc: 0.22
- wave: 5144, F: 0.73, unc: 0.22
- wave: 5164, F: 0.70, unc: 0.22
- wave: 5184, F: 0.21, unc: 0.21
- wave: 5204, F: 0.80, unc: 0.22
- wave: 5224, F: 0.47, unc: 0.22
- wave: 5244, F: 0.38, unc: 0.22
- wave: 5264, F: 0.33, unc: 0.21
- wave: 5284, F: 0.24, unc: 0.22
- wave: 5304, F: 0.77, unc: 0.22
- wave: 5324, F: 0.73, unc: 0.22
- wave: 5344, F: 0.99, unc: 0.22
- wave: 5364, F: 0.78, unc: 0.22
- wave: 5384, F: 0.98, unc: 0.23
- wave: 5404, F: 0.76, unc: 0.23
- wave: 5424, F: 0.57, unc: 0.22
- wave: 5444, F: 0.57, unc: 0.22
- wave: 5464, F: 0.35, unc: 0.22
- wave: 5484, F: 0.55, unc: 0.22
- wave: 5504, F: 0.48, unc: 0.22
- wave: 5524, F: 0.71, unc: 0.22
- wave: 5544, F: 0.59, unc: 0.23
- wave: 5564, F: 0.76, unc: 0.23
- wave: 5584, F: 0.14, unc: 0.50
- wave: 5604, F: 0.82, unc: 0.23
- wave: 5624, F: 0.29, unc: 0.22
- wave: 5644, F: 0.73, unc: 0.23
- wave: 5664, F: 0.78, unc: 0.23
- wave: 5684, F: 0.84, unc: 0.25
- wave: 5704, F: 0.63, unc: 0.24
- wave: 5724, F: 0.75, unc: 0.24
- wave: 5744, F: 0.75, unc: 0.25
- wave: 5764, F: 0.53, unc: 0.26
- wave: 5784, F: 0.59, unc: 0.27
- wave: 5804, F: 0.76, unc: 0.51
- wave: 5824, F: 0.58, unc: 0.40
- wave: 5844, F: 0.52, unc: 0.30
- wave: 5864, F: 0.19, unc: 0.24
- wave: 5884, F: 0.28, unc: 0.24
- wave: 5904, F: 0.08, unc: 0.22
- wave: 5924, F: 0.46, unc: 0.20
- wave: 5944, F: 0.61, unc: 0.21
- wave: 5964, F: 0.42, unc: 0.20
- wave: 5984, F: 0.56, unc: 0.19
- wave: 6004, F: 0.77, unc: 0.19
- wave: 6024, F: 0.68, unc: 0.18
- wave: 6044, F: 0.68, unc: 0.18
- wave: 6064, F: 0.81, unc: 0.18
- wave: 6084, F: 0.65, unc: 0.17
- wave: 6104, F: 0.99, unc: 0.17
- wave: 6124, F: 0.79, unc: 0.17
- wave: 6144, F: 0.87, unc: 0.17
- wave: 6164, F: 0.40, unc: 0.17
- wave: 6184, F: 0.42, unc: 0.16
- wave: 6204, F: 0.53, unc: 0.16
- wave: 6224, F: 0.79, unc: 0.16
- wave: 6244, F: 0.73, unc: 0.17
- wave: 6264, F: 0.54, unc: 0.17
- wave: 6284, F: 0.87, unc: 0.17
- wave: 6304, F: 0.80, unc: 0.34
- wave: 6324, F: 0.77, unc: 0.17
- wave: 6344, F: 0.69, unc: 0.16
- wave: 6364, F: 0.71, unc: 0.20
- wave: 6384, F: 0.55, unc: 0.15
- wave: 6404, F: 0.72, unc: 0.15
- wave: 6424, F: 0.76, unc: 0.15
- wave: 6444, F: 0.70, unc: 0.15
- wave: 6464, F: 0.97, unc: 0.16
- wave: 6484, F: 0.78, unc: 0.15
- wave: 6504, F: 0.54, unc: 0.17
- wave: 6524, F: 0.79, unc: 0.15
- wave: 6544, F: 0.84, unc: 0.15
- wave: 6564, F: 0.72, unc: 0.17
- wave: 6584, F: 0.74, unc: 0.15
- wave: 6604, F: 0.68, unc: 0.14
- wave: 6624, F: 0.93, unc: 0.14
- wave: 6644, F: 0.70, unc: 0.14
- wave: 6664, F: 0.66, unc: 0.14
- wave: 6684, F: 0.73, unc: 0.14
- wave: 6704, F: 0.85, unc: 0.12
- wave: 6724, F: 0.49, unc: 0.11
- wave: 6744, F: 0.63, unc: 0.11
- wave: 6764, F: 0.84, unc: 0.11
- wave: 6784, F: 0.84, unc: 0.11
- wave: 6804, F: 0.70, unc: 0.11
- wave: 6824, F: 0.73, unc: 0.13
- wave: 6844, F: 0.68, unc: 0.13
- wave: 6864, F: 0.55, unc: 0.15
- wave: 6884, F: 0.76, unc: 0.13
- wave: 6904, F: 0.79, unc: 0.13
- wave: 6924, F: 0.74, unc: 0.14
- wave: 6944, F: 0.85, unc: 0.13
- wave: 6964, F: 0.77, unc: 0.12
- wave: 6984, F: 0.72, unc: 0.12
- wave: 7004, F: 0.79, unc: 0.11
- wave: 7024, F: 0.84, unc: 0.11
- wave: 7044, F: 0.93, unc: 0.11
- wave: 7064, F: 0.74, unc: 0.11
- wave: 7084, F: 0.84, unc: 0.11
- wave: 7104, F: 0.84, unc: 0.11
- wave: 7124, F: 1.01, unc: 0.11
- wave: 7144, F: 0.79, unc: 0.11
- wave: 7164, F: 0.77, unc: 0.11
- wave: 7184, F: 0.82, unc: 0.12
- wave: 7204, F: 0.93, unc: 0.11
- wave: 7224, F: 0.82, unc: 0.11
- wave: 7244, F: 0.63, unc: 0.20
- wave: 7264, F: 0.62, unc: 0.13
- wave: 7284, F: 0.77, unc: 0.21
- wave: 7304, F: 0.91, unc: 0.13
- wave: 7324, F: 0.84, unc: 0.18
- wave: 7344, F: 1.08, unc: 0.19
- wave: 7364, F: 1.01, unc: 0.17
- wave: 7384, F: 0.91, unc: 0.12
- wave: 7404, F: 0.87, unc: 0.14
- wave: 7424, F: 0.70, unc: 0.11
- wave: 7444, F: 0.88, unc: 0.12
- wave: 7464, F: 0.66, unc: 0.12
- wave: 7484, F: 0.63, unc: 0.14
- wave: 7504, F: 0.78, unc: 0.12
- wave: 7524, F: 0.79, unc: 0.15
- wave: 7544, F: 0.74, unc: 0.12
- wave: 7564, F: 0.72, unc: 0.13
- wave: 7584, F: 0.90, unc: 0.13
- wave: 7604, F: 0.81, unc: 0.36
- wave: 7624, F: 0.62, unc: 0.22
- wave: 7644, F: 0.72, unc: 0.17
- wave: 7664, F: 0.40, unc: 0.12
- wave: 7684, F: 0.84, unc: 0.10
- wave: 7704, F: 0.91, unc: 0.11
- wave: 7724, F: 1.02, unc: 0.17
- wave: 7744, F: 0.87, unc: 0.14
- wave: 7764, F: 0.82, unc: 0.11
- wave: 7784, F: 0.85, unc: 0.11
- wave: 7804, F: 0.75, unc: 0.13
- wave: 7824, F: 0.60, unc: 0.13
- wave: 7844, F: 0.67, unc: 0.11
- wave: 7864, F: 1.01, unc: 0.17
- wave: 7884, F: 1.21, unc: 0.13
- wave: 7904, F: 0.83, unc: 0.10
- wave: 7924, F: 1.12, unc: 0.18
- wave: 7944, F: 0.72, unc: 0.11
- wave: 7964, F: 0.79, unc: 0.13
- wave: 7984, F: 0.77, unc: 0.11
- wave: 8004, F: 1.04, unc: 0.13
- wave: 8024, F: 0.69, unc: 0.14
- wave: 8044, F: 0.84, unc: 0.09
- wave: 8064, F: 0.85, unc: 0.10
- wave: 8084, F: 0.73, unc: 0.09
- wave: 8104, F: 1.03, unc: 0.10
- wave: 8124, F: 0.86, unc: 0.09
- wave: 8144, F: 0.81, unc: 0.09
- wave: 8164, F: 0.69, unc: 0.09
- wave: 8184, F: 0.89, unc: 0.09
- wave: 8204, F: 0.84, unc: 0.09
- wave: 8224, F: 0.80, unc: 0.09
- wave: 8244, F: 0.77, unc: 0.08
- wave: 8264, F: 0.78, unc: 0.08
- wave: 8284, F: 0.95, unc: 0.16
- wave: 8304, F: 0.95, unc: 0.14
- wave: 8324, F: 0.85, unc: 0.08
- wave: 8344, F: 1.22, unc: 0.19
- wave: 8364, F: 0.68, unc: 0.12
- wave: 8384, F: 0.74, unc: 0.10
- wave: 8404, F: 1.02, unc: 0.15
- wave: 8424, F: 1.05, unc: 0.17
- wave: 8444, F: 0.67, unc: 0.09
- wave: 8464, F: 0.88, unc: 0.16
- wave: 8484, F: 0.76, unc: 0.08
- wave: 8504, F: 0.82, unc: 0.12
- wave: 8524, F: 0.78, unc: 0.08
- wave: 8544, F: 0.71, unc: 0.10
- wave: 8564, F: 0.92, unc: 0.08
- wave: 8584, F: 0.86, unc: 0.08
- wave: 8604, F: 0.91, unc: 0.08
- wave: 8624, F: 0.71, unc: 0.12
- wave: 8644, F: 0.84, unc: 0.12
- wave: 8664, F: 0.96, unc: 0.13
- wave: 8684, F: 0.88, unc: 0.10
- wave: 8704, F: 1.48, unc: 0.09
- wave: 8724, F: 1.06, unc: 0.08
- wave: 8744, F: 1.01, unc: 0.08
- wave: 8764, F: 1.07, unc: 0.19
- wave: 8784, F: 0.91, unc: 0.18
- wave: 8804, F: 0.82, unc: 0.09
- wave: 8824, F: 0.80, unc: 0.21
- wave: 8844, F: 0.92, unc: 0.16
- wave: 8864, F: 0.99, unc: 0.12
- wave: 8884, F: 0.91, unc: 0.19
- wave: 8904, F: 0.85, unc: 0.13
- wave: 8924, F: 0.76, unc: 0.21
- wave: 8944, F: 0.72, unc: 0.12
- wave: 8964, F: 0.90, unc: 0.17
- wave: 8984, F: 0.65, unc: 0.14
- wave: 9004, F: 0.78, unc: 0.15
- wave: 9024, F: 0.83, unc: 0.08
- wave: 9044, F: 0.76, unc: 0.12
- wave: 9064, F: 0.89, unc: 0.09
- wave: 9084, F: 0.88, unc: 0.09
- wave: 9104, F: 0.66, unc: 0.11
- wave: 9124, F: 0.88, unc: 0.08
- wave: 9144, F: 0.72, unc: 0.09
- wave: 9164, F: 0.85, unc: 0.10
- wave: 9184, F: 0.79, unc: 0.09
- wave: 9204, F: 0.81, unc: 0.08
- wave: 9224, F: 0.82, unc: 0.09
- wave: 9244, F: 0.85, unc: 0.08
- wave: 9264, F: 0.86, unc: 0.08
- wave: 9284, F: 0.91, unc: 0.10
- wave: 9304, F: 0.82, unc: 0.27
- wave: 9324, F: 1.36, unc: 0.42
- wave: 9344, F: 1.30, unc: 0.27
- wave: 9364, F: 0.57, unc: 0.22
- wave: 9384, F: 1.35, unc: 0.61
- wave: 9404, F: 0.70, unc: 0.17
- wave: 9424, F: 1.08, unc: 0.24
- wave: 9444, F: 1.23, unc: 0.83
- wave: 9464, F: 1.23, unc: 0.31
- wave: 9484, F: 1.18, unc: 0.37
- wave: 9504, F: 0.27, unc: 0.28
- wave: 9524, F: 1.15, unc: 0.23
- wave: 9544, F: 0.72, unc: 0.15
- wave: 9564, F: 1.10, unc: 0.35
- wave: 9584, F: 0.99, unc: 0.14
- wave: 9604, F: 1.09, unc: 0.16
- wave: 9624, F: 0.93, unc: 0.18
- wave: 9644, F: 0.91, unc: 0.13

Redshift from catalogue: 0.33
